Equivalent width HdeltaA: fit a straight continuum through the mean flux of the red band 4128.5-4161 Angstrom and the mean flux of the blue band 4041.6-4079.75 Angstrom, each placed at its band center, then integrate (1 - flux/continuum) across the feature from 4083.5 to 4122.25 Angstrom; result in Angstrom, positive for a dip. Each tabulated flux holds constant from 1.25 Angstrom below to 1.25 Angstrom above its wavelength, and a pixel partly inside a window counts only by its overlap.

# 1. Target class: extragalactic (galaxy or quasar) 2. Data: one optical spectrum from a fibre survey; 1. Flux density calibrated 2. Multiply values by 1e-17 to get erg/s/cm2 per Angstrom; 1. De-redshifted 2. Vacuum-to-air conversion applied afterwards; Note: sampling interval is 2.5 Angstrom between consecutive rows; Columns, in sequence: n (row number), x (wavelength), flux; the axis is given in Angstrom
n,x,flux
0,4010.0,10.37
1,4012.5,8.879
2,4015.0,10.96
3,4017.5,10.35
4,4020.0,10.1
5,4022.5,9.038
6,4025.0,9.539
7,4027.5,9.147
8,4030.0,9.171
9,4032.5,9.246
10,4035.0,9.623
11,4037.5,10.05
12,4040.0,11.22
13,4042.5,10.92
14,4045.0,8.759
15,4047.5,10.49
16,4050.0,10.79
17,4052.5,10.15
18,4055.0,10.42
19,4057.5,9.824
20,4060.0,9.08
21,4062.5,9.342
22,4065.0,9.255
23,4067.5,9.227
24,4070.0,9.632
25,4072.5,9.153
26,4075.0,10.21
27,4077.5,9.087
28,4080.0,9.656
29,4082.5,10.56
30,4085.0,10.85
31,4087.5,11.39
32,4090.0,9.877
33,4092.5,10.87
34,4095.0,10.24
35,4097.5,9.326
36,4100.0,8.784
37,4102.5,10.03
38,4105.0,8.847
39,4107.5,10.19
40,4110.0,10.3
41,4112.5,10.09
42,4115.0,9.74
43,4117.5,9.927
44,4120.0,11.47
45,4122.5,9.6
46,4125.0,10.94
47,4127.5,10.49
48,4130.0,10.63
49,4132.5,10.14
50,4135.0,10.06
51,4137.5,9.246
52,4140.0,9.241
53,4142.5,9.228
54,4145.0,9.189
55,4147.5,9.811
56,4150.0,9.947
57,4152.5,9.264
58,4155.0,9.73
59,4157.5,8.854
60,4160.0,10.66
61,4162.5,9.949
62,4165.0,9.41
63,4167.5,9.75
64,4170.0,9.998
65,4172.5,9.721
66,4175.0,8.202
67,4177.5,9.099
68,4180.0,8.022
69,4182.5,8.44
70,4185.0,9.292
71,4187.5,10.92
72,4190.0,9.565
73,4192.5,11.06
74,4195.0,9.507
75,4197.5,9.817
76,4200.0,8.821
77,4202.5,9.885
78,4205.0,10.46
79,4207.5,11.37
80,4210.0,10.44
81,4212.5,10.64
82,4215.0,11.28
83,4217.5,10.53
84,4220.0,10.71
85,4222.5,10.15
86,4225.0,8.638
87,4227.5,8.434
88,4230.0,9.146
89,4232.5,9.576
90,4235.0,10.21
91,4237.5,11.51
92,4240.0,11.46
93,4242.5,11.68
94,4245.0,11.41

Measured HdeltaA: -1.6 Angstrom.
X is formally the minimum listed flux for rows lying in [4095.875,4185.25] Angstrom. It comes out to 8.022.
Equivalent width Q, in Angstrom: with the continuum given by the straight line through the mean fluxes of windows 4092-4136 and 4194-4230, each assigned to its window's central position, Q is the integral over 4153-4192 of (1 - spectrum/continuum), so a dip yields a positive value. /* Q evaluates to 2.2 Angstrom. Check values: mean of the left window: 10.1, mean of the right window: 10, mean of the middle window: 9.47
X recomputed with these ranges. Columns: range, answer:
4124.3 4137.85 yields 9.246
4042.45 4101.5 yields 8.759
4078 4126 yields 8.784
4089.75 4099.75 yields 9.326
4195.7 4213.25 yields 8.821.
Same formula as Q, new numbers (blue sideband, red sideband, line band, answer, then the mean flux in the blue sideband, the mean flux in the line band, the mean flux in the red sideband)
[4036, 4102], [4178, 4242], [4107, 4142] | -0.5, 9.97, 10.1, 10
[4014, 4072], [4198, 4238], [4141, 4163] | 0.8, 9.83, 9.61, 10.1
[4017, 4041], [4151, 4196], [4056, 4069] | 0.4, 9.71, 9.37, 9.53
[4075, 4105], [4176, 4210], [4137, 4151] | 0.6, 10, 9.45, 9.73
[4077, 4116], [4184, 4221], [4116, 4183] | 3.1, 10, 9.68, 10.3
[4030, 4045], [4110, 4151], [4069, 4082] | 0.5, 10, 9.6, 9.99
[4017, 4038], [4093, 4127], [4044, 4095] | -0.9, 9.54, 9.94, 9.99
